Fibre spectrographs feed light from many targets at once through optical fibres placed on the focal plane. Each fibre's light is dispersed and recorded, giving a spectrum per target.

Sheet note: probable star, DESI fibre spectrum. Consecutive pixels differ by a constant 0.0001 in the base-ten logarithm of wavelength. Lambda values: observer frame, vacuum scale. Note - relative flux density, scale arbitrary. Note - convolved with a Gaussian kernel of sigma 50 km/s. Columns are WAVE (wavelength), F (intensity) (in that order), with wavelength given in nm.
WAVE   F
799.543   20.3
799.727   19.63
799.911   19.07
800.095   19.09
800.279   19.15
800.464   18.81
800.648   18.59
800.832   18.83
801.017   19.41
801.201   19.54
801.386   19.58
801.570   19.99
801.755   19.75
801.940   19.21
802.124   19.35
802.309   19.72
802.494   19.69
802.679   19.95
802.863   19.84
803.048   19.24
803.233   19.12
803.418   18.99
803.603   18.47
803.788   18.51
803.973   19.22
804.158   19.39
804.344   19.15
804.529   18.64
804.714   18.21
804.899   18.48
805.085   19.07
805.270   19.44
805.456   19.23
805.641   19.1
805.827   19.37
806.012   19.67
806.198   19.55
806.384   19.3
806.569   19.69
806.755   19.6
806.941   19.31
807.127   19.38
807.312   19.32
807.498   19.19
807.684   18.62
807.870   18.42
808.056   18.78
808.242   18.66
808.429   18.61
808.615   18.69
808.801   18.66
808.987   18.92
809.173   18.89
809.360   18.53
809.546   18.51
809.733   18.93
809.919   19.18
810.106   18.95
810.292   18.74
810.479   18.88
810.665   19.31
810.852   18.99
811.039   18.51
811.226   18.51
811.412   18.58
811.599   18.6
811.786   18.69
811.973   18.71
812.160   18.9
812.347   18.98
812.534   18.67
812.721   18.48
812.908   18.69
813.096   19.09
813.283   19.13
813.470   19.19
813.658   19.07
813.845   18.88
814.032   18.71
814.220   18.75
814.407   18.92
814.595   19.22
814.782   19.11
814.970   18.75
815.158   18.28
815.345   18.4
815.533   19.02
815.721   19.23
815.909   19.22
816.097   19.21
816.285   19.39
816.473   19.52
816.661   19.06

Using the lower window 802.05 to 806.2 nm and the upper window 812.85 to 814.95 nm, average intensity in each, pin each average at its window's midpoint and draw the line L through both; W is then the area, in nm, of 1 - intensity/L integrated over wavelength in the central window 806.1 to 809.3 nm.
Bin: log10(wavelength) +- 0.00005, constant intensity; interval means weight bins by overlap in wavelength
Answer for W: 0.01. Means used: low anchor 19.2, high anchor 19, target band 19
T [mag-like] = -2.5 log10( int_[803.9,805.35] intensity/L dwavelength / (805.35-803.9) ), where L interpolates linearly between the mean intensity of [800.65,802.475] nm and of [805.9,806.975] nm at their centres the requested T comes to 0.03 mag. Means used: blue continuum 19.4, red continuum 19.5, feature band 18.9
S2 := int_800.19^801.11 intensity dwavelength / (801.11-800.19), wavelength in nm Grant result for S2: 19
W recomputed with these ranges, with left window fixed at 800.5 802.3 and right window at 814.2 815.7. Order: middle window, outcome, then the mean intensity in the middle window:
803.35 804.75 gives 0.03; 18.8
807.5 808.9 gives 0.03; 18.7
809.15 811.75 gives 0.03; 18.8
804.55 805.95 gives 0.02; 19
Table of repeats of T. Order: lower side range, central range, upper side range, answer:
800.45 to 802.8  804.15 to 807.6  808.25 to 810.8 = -0.01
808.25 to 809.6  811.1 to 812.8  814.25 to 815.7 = 0.00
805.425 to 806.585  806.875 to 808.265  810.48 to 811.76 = 0.01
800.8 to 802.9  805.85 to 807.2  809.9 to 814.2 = -0.01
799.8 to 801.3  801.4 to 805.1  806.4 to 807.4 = 0.00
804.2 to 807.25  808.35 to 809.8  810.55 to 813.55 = 0.02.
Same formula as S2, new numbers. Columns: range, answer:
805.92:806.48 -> 19.5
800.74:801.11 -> 19.1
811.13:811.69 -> 18.6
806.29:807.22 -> 19.5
